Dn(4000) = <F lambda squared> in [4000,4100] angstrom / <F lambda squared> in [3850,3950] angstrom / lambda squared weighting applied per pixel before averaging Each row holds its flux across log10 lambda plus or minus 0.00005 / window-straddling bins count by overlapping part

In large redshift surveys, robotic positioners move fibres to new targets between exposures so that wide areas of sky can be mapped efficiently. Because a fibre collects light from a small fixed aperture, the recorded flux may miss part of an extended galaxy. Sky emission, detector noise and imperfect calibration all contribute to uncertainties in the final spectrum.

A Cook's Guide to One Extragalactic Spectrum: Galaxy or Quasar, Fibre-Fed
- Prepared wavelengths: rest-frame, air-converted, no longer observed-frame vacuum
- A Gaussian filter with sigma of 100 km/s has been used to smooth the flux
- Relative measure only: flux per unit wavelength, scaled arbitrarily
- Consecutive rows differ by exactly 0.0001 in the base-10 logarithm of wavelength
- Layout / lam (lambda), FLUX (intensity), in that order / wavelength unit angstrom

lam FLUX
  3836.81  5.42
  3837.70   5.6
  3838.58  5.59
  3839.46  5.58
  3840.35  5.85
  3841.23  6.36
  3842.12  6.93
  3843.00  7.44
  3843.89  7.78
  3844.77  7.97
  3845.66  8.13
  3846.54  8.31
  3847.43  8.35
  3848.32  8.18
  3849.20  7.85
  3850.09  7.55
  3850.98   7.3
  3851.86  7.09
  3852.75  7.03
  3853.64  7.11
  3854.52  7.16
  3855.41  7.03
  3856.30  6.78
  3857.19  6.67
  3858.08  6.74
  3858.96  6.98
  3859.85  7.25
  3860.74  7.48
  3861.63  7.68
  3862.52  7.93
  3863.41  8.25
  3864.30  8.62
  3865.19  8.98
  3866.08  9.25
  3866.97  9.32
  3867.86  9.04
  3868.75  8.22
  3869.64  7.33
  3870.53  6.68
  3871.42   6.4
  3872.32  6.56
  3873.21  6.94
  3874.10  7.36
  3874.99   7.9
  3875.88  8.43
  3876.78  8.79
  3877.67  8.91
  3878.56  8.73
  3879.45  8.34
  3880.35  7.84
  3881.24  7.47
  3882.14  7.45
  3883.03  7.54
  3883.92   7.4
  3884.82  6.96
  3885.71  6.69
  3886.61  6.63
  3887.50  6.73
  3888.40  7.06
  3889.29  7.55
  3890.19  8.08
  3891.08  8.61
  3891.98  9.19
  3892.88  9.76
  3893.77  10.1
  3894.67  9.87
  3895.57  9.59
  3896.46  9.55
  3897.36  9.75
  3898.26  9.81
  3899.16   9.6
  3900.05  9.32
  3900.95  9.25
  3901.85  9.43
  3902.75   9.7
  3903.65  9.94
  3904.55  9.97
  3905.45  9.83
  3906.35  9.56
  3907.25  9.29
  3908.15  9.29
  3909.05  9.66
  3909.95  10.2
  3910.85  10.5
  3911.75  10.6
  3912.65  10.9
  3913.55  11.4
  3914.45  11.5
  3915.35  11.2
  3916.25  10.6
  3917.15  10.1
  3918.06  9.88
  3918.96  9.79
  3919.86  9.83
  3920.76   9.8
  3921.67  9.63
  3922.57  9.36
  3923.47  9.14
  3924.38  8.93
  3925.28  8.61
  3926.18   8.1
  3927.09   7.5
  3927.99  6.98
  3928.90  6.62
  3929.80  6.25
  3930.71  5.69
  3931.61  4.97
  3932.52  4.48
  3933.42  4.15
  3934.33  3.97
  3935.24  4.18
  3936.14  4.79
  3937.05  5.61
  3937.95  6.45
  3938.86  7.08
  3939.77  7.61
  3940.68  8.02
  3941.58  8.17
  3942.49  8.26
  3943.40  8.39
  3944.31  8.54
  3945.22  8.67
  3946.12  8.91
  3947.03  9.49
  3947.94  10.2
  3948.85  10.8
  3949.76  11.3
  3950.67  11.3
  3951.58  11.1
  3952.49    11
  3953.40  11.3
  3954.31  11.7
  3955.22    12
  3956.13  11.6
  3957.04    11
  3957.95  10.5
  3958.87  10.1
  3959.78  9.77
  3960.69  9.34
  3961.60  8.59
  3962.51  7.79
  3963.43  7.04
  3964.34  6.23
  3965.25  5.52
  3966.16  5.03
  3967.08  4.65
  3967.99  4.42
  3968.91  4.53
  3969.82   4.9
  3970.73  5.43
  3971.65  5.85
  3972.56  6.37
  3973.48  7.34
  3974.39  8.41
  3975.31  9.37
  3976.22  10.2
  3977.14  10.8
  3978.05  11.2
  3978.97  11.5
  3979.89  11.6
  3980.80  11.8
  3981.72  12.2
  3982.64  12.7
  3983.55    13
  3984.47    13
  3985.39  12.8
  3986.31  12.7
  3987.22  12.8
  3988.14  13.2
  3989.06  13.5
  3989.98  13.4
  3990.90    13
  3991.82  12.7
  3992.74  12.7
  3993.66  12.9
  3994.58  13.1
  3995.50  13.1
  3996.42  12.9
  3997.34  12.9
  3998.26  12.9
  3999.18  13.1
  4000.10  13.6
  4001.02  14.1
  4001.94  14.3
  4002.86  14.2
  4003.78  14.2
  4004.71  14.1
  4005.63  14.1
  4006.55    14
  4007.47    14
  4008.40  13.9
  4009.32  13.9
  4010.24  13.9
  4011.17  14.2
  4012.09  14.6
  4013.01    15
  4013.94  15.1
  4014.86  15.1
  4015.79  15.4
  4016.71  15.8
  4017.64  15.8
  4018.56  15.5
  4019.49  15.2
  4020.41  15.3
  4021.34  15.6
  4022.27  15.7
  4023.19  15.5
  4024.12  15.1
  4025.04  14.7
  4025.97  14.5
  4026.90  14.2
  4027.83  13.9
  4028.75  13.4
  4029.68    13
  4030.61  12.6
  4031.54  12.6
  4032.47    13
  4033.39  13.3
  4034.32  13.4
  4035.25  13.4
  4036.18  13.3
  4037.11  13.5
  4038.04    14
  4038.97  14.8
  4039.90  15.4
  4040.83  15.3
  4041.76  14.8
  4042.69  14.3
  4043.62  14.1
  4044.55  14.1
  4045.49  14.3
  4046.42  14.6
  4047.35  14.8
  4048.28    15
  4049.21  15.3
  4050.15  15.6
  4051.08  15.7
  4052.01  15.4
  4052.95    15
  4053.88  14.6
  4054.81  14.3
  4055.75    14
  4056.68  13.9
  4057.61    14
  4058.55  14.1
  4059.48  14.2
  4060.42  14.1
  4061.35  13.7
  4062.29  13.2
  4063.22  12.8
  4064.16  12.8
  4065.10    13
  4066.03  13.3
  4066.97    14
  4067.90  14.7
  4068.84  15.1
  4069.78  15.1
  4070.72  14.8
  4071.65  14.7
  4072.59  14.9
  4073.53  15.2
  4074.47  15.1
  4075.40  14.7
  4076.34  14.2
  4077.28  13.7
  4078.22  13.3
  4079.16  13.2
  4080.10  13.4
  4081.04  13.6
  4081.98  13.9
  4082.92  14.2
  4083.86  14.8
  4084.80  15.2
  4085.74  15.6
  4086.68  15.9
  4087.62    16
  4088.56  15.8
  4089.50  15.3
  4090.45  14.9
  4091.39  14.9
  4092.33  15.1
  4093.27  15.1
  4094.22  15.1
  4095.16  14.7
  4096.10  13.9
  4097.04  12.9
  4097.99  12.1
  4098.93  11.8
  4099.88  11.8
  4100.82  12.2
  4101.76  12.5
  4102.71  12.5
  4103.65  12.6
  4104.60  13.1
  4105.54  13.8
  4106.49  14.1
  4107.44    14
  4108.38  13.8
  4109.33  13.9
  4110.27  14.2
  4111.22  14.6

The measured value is 1.87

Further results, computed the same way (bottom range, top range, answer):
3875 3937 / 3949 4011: 1.35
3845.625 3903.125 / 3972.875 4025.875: 1.77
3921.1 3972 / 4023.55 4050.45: 1.88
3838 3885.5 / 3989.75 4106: 2.06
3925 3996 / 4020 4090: 1.65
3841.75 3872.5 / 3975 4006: 1.79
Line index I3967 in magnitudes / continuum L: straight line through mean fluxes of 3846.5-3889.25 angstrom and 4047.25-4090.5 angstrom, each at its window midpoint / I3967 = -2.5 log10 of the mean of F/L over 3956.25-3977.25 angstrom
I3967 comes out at 0.407 mag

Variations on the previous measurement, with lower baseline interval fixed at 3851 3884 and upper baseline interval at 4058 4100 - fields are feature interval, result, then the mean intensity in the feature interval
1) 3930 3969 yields 0.27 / 8.03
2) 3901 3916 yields -0.14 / 10.2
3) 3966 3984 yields 0.27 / 8.63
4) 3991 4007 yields -0.15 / 13.5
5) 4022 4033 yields -0.11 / 14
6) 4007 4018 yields -0.20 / 14.7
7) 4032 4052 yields -0.10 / 14.4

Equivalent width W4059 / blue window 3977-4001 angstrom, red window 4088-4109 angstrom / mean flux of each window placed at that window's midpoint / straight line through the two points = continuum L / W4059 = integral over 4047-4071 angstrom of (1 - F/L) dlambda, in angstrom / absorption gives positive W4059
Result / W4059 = -1.7 angstrom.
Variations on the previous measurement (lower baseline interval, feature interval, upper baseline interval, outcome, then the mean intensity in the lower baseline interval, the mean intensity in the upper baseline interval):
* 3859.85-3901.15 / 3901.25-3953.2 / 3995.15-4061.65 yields 6.88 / 8.22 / 14.3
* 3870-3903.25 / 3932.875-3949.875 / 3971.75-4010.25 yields 4.83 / 8.27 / 12.4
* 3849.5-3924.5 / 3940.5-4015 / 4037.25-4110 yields 2.82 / 8.62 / 14.2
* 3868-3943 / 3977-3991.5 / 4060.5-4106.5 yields -2.18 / 8.31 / 14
